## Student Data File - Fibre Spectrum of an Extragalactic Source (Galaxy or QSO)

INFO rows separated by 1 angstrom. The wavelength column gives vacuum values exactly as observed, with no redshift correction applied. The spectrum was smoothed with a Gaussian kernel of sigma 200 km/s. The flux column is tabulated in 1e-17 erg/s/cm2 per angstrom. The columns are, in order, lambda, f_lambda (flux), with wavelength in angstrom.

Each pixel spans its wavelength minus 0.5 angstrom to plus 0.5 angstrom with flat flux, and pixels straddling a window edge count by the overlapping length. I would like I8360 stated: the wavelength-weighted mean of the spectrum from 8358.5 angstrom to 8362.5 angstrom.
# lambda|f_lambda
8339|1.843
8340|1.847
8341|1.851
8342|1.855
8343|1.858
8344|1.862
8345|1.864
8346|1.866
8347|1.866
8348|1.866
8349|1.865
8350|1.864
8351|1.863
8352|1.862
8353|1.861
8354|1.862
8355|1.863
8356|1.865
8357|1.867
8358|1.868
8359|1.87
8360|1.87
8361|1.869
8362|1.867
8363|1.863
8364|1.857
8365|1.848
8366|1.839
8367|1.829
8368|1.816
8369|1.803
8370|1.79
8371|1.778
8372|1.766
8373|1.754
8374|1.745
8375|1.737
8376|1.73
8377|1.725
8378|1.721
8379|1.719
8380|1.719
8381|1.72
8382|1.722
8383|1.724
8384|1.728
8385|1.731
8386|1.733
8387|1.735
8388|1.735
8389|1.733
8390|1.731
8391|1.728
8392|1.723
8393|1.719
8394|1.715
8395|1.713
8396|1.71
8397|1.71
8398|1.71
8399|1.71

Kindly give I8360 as 1.87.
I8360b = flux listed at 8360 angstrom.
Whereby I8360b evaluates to 1.87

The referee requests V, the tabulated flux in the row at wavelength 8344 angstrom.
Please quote 1.862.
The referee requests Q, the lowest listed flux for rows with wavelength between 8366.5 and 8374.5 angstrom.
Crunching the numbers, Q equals 1.745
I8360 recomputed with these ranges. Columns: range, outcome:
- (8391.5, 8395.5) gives 1.72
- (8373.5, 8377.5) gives 1.73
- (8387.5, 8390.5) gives 1.73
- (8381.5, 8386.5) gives 1.73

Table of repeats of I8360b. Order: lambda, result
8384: 1.728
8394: 1.715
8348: 1.866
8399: 1.71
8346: 1.866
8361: 1.869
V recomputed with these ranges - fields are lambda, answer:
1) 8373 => 1.754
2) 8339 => 1.843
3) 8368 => 1.816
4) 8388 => 1.735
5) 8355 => 1.863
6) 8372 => 1.766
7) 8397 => 1.71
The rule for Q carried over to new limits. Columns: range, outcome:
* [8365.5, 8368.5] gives 1.816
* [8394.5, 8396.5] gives 1.71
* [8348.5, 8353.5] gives 1.861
